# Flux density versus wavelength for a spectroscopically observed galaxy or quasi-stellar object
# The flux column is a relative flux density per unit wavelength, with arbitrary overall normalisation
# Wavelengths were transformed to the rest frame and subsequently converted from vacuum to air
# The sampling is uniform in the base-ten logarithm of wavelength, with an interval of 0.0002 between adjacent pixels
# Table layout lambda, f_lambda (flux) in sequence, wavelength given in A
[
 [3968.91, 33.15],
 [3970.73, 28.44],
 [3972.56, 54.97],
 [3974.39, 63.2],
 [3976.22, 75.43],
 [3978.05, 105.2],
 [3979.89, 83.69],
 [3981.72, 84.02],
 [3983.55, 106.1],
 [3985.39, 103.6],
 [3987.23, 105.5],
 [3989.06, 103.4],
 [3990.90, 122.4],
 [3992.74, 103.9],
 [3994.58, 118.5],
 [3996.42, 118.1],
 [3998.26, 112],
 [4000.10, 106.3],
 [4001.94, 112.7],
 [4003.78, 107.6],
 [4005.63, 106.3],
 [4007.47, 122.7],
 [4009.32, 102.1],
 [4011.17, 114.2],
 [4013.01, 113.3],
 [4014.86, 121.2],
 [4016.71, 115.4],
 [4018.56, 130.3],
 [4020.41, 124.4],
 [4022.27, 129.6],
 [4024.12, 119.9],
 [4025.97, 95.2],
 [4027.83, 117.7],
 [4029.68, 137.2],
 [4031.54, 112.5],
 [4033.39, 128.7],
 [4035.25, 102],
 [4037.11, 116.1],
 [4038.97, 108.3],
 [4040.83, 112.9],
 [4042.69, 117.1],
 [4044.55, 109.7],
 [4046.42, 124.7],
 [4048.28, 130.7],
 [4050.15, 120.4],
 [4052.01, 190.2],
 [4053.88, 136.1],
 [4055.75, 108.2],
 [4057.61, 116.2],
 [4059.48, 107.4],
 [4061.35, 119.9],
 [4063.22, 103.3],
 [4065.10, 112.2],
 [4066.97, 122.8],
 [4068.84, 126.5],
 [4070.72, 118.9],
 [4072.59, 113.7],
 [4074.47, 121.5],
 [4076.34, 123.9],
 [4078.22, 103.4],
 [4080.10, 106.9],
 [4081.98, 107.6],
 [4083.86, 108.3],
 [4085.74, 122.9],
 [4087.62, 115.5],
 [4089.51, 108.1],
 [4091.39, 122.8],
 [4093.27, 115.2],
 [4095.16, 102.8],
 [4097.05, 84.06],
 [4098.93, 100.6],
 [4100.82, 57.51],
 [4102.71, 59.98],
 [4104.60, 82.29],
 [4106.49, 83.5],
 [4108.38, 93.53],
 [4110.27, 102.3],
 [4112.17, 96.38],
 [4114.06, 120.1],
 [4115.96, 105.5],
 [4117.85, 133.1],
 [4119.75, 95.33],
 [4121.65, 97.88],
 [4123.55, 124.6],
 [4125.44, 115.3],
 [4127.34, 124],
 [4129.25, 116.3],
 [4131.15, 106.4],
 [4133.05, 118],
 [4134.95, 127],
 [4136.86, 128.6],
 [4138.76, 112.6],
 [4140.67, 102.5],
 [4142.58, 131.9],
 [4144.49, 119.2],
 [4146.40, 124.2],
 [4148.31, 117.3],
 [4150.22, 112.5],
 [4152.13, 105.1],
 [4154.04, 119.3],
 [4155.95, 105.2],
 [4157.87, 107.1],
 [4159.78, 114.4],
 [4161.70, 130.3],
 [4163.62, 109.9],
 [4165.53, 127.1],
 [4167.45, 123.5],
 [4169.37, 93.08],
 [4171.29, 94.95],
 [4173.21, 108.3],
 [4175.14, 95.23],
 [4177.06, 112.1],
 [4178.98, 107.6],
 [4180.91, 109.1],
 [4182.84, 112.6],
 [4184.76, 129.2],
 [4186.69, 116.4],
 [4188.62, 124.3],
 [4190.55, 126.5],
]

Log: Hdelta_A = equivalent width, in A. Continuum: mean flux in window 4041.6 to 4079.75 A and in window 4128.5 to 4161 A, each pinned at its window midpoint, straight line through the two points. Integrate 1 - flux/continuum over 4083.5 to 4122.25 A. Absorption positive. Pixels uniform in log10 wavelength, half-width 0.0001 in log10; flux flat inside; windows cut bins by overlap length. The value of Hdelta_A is 6.0 A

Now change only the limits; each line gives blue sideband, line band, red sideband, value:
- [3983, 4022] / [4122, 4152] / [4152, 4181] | -1.9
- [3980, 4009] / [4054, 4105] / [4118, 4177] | 1.5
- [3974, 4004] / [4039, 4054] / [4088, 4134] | -3.8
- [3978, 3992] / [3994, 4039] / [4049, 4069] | -2.0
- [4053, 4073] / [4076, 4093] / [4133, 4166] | 0.6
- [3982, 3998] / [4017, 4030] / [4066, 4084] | -1.1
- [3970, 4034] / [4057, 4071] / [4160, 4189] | -0.9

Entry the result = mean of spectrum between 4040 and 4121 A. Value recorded 111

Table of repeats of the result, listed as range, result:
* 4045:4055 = 138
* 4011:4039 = 118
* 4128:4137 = 119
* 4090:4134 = 103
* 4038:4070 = 122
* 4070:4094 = 115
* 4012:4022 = 121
